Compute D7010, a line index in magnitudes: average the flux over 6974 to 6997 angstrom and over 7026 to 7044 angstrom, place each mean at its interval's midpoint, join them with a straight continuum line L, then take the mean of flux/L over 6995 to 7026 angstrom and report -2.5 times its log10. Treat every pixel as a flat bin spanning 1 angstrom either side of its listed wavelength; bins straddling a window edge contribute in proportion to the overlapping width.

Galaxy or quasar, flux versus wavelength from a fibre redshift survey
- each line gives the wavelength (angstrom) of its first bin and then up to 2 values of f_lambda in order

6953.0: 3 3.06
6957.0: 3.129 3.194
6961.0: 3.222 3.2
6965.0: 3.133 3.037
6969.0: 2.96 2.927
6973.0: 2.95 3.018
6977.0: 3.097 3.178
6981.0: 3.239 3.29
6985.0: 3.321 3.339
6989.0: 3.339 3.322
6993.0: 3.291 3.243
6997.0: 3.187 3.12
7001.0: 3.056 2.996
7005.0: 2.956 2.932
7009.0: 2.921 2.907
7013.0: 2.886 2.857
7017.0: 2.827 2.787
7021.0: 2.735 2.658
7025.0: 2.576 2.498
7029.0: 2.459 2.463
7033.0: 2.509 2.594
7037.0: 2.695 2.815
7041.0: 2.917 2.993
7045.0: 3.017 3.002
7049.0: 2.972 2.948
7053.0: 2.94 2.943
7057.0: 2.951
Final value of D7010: 0.017 mag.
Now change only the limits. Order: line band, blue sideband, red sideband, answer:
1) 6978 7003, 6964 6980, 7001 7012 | -0.08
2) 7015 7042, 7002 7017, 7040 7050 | 0.11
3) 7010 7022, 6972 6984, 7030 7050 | 0.04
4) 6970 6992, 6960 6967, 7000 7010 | -0.04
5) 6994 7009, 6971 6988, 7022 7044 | -0.04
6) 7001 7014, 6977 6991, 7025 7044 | 0.02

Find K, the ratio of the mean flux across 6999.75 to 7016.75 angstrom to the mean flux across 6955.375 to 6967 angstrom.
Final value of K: 0.93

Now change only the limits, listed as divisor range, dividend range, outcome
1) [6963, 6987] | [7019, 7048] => 0.87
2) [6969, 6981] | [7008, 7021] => 0.94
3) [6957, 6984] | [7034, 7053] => 0.93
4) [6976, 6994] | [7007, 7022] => 0.87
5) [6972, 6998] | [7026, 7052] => 0.86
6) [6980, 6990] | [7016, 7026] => 0.82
